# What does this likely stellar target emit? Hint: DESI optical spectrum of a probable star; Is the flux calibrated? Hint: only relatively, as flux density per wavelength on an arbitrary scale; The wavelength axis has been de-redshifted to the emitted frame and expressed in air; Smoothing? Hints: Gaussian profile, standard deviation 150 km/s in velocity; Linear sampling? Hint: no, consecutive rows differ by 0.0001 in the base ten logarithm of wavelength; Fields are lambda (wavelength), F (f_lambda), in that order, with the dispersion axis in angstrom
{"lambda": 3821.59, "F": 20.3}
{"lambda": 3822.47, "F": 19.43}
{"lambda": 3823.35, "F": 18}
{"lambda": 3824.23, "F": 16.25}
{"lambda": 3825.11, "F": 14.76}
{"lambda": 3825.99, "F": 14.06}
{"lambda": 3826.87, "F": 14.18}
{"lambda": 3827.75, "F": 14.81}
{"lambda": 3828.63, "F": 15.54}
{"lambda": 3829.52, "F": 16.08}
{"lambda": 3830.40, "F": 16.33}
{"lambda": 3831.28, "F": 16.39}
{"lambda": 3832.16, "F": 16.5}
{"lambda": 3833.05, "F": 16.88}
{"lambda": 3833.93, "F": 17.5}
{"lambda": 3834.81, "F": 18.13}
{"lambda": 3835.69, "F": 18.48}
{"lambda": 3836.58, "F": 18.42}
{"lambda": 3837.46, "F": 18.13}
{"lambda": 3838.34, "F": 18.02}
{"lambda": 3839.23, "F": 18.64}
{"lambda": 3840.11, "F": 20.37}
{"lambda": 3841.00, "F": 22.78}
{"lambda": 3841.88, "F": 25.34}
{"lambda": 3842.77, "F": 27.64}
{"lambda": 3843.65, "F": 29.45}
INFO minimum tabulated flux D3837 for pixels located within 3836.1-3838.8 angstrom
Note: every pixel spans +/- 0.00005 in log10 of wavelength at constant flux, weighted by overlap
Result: 18.02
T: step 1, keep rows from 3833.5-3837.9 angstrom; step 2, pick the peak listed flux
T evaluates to 18.48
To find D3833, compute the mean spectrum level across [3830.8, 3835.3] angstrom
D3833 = 17.1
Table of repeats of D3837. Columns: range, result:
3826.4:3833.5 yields 14.18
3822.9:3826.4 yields 14.06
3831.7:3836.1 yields 16.5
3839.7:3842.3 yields 20.37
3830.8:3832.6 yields 16.39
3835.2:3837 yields 18.42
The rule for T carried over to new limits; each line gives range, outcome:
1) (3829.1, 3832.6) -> 16.5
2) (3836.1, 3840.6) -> 20.37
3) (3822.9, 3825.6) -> 18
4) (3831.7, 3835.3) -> 18.13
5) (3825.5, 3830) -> 16.08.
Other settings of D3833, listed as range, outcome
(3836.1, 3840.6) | 18.7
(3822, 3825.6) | 17.1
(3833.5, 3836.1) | 18.1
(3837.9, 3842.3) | 21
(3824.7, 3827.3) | 14.3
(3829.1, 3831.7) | 16.3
